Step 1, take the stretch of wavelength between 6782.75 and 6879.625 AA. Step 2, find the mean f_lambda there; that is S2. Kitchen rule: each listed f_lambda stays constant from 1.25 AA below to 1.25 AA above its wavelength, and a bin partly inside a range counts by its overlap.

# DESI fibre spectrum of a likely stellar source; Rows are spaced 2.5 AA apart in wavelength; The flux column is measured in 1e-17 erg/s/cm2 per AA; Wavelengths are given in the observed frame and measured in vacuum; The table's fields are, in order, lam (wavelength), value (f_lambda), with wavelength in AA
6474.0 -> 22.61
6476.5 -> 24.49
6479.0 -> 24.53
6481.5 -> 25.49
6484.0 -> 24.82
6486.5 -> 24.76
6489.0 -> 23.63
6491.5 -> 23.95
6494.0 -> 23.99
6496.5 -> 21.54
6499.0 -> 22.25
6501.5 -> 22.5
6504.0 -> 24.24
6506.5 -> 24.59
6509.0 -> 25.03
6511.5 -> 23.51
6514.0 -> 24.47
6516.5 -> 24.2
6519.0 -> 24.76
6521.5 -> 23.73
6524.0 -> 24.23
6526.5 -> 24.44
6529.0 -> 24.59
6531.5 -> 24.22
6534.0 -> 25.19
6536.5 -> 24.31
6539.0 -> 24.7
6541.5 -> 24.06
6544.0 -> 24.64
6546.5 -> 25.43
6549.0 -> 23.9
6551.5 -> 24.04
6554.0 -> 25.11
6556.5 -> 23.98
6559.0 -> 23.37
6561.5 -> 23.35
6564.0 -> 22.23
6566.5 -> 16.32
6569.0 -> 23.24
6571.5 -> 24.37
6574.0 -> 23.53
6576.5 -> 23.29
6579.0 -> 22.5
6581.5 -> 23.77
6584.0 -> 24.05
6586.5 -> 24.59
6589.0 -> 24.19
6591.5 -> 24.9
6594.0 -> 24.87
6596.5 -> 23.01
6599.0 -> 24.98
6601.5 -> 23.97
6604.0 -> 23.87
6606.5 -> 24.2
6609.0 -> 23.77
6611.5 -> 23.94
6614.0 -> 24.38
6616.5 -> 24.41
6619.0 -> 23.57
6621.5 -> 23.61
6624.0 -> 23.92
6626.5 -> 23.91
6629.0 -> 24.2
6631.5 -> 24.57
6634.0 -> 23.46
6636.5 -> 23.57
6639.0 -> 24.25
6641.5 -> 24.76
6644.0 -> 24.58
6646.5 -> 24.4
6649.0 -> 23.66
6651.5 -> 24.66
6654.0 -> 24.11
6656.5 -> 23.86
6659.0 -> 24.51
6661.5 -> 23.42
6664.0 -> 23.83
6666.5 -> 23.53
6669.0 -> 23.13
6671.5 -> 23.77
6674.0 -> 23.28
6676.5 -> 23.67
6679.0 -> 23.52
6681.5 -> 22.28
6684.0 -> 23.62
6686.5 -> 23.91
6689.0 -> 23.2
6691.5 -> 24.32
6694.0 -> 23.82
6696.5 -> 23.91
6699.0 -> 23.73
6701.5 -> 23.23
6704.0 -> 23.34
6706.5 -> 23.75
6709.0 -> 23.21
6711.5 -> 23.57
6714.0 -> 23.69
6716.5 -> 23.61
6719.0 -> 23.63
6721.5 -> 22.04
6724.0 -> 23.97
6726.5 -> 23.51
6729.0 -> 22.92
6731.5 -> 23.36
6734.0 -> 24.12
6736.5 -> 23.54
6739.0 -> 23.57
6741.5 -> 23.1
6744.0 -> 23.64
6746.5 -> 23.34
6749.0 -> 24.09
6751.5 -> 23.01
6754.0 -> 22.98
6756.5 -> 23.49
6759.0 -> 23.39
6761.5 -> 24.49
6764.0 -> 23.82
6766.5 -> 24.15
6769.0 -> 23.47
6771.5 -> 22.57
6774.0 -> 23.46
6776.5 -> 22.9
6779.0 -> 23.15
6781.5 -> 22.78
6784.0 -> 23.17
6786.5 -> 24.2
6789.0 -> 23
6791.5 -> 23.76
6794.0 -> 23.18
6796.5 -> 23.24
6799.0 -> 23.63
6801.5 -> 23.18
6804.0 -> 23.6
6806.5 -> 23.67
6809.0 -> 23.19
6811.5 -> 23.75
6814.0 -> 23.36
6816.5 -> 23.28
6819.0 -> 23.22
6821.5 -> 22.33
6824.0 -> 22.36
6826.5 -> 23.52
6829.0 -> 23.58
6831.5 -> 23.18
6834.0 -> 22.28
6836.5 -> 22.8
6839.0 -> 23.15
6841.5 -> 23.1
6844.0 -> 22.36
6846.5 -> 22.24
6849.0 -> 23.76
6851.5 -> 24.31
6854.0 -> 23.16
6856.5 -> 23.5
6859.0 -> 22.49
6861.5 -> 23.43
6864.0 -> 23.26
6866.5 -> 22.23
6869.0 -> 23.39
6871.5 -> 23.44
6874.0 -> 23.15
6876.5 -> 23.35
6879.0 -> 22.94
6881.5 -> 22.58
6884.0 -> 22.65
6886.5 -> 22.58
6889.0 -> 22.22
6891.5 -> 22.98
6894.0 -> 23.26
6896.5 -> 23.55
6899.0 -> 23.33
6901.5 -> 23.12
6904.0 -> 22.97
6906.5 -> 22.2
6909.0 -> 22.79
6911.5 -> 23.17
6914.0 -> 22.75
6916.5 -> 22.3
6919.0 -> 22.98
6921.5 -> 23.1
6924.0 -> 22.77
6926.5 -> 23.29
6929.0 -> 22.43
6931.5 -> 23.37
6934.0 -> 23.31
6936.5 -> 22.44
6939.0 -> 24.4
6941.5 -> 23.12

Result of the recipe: 23.2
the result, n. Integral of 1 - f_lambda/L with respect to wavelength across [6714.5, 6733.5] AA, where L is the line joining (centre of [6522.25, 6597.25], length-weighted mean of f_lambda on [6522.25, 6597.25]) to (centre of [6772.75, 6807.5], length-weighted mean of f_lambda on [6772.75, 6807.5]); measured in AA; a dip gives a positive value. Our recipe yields 0.1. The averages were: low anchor 23.8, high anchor 23.3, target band 23.3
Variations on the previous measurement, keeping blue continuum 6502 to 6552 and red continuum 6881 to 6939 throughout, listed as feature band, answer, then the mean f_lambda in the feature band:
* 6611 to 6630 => 0.03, 24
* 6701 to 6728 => 0.29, 23.4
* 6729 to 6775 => 0.01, 23.5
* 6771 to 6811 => 0.10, 23.3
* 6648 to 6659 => -0.11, 24.1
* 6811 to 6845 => 0.32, 23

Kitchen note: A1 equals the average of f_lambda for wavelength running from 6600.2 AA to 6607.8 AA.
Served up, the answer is 24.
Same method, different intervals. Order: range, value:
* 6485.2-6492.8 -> 24.1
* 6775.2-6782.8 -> 22.9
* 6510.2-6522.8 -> 24.1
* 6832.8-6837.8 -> 22.5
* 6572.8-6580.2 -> 23.1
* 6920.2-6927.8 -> 23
